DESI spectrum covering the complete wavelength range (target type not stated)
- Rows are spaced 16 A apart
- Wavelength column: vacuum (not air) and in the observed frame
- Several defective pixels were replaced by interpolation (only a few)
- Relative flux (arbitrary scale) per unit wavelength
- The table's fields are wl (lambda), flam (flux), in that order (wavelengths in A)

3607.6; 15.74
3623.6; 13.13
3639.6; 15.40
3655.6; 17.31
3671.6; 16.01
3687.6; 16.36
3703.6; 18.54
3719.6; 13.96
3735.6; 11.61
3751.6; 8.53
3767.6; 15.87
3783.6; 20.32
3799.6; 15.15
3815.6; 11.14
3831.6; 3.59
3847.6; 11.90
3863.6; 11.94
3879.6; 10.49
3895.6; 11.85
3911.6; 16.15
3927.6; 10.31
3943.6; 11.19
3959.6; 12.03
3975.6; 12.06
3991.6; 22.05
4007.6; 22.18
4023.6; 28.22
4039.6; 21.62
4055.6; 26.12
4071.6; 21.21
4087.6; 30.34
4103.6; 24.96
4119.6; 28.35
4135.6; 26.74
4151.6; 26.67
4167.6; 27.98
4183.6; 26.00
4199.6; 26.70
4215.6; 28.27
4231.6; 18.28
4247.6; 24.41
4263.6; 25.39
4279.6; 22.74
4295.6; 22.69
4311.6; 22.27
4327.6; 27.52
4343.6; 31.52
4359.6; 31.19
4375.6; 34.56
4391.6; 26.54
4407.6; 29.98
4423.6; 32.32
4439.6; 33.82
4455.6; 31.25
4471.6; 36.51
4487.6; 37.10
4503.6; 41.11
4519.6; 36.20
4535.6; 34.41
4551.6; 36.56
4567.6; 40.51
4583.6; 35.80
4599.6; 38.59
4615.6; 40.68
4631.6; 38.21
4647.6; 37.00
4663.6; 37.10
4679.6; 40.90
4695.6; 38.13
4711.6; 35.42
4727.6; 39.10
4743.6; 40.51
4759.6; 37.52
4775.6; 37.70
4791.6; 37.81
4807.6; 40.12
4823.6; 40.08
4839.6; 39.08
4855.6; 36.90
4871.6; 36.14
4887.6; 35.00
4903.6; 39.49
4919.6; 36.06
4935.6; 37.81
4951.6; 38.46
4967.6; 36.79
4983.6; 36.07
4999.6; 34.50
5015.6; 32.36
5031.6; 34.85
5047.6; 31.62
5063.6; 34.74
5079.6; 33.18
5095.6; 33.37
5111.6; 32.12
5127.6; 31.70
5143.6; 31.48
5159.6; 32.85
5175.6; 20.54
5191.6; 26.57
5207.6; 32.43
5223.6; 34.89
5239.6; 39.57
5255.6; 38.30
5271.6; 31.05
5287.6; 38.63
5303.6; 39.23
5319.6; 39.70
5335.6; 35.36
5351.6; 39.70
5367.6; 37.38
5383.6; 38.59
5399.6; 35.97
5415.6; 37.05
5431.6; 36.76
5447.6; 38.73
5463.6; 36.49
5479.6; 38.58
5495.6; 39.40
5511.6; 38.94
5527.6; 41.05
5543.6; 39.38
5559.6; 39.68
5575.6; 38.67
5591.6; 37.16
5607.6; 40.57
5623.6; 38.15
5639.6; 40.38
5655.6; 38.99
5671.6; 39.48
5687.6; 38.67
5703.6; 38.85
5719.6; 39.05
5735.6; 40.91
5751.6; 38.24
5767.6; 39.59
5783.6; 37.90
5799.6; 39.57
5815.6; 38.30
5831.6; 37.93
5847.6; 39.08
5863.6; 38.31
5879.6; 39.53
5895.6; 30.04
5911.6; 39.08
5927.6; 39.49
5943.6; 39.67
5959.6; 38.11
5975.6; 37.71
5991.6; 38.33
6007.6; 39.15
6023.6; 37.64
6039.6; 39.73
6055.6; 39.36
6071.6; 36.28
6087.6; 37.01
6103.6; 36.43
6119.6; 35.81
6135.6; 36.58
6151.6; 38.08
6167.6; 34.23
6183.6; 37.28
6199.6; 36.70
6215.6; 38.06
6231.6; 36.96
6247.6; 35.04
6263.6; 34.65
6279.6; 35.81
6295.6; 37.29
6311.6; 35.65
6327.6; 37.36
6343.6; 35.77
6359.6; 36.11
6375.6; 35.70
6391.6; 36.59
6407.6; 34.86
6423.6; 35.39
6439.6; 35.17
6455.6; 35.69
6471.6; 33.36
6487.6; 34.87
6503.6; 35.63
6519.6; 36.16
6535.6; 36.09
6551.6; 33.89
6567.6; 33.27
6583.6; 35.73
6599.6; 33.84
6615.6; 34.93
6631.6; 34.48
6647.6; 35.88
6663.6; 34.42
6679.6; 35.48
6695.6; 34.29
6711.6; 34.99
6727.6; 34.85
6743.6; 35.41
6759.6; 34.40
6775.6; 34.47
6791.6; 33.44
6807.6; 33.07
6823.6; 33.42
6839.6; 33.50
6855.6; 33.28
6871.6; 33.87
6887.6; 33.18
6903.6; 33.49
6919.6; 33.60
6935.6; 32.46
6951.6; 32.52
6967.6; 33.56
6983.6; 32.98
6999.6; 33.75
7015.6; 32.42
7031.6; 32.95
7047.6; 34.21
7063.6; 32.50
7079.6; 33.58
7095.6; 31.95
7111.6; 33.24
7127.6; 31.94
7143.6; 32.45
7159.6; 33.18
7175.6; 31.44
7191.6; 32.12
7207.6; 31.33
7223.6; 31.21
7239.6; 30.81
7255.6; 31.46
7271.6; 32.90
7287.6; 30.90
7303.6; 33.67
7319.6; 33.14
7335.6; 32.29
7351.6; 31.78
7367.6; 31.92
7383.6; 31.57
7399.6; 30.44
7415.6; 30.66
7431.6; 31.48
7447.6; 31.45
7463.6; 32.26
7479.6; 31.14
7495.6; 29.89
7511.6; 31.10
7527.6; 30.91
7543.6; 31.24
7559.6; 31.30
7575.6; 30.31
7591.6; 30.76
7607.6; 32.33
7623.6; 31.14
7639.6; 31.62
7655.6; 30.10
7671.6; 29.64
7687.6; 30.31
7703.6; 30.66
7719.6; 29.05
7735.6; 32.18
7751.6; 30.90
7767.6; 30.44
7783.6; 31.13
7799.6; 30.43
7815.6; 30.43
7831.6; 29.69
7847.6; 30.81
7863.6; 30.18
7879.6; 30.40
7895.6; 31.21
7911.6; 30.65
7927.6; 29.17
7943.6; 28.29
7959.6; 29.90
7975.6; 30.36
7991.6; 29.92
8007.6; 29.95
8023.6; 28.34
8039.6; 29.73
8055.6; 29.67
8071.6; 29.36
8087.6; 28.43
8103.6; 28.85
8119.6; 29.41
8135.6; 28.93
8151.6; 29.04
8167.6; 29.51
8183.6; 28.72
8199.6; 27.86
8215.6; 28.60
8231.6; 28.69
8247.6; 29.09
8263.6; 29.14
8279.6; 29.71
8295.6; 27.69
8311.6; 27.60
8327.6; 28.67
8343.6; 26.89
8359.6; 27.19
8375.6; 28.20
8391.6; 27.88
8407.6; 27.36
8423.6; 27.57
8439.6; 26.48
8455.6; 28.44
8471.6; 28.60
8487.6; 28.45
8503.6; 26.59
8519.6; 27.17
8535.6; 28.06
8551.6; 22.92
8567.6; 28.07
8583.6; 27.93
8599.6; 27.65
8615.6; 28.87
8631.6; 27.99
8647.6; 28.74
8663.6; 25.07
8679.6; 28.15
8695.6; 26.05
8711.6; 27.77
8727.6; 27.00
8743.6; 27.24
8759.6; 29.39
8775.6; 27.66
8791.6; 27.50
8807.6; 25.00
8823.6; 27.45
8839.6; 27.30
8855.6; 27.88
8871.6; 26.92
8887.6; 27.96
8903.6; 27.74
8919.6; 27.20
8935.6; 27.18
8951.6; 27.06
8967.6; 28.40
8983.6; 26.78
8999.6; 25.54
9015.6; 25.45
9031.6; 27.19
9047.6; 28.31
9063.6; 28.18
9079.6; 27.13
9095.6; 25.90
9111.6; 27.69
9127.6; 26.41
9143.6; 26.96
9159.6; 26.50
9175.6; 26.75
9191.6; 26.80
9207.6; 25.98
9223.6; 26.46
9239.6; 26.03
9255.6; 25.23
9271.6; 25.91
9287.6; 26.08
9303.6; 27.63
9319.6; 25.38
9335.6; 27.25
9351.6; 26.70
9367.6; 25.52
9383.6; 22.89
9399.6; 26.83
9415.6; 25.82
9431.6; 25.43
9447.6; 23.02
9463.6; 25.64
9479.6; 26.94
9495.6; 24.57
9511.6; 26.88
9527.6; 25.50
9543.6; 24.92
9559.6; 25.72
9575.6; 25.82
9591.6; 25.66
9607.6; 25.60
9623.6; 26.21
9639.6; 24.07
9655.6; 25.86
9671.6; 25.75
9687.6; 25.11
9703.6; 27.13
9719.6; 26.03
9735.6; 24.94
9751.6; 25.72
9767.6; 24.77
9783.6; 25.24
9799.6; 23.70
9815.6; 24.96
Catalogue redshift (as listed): 0.000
